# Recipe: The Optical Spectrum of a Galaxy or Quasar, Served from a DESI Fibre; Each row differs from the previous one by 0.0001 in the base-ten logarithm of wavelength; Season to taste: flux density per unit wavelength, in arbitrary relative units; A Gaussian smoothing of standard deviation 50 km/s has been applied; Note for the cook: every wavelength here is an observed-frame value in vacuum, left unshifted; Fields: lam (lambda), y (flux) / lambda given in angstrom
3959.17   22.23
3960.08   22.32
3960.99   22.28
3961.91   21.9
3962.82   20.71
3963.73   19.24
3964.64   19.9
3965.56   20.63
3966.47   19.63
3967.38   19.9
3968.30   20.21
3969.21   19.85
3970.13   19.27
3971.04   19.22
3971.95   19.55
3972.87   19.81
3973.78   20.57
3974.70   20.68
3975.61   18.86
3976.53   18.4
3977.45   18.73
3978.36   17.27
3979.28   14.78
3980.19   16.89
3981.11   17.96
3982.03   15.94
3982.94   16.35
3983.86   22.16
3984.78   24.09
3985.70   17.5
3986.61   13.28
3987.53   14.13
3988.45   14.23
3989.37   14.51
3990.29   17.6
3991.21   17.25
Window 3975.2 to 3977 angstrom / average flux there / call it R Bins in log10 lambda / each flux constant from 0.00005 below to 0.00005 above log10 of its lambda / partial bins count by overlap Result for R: 18.5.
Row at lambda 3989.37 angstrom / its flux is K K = 14.51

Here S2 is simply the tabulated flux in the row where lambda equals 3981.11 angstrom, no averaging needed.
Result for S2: 17.96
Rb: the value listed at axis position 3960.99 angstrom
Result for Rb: 22.28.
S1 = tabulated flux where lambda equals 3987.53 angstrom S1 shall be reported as 14.13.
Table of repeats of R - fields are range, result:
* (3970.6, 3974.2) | 19.8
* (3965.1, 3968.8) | 20.1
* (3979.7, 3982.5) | 16.9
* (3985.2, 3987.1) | 15.6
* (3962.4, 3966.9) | 20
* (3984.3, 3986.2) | 20.6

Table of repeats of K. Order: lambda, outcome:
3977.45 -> 18.73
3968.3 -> 20.21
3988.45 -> 14.23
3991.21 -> 17.25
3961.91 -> 21.9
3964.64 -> 19.9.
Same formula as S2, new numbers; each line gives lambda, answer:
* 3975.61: 18.86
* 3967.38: 19.9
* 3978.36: 17.27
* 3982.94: 16.35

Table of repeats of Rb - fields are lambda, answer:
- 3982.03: 15.94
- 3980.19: 16.89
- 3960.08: 22.32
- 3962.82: 20.71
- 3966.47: 19.63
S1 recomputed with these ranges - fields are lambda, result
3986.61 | 13.28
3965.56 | 20.63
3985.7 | 17.5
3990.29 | 17.6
